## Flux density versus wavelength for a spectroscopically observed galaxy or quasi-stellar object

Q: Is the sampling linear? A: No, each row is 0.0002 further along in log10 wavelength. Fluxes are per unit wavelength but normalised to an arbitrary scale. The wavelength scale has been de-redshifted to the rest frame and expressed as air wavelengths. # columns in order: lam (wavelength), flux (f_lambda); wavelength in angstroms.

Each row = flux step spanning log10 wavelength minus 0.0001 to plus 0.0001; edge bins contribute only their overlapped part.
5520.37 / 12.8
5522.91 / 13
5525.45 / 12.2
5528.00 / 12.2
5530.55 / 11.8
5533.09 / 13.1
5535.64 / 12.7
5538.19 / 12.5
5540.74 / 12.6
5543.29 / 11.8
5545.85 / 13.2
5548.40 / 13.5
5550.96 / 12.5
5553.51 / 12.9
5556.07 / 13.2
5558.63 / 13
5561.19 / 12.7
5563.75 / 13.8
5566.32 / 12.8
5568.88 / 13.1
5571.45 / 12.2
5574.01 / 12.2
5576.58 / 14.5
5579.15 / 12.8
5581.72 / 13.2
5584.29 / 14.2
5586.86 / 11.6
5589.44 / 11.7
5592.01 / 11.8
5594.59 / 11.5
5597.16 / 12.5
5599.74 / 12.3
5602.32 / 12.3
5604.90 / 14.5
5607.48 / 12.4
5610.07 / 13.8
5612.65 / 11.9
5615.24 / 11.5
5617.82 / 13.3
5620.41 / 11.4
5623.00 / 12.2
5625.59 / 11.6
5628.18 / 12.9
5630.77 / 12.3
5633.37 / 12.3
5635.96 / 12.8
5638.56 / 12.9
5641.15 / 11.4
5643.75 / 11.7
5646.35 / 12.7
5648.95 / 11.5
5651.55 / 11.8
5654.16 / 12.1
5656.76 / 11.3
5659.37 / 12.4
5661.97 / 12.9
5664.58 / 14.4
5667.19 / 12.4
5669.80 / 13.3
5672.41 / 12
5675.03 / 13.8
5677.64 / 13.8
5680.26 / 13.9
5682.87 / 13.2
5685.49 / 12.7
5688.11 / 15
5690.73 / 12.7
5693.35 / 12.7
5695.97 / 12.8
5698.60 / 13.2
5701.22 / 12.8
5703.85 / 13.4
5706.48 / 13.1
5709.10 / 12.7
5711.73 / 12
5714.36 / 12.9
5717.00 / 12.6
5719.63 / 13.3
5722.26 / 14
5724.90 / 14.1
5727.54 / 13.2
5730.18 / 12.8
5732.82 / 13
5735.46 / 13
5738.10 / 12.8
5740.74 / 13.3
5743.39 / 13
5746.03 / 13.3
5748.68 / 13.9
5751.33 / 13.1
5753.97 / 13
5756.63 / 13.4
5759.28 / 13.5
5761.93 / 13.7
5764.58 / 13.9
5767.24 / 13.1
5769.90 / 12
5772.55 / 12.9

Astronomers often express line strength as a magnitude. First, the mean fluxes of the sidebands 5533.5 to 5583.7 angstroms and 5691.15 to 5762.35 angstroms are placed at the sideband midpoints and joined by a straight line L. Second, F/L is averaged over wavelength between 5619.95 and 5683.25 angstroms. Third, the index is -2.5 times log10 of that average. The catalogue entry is 0.04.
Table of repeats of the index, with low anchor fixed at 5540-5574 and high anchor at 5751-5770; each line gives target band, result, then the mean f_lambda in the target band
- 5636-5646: 0.07 mag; 12.2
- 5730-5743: 0.02 mag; 13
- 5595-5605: 0.03 mag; 12.6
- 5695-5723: 0.02 mag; 13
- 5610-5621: 0.06 mag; 12.3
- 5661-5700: -0.01 mag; 13.3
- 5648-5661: 0.11 mag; 11.9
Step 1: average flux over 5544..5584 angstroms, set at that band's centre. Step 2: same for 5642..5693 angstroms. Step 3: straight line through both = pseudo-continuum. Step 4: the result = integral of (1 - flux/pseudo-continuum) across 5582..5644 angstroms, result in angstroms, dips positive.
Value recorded 2.61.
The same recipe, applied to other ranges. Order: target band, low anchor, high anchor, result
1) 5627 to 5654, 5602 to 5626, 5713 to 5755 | 1.0 angstroms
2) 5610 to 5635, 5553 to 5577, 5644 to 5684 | 1.1 angstroms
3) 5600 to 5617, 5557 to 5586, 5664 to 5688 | 0.6 angstroms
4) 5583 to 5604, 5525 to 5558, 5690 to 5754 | 0.8 angstroms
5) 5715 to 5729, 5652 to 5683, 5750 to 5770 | -0.3 angstroms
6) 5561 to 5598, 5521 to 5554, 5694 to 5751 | 0.0 angstroms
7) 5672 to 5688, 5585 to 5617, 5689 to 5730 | -0.7 angstroms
